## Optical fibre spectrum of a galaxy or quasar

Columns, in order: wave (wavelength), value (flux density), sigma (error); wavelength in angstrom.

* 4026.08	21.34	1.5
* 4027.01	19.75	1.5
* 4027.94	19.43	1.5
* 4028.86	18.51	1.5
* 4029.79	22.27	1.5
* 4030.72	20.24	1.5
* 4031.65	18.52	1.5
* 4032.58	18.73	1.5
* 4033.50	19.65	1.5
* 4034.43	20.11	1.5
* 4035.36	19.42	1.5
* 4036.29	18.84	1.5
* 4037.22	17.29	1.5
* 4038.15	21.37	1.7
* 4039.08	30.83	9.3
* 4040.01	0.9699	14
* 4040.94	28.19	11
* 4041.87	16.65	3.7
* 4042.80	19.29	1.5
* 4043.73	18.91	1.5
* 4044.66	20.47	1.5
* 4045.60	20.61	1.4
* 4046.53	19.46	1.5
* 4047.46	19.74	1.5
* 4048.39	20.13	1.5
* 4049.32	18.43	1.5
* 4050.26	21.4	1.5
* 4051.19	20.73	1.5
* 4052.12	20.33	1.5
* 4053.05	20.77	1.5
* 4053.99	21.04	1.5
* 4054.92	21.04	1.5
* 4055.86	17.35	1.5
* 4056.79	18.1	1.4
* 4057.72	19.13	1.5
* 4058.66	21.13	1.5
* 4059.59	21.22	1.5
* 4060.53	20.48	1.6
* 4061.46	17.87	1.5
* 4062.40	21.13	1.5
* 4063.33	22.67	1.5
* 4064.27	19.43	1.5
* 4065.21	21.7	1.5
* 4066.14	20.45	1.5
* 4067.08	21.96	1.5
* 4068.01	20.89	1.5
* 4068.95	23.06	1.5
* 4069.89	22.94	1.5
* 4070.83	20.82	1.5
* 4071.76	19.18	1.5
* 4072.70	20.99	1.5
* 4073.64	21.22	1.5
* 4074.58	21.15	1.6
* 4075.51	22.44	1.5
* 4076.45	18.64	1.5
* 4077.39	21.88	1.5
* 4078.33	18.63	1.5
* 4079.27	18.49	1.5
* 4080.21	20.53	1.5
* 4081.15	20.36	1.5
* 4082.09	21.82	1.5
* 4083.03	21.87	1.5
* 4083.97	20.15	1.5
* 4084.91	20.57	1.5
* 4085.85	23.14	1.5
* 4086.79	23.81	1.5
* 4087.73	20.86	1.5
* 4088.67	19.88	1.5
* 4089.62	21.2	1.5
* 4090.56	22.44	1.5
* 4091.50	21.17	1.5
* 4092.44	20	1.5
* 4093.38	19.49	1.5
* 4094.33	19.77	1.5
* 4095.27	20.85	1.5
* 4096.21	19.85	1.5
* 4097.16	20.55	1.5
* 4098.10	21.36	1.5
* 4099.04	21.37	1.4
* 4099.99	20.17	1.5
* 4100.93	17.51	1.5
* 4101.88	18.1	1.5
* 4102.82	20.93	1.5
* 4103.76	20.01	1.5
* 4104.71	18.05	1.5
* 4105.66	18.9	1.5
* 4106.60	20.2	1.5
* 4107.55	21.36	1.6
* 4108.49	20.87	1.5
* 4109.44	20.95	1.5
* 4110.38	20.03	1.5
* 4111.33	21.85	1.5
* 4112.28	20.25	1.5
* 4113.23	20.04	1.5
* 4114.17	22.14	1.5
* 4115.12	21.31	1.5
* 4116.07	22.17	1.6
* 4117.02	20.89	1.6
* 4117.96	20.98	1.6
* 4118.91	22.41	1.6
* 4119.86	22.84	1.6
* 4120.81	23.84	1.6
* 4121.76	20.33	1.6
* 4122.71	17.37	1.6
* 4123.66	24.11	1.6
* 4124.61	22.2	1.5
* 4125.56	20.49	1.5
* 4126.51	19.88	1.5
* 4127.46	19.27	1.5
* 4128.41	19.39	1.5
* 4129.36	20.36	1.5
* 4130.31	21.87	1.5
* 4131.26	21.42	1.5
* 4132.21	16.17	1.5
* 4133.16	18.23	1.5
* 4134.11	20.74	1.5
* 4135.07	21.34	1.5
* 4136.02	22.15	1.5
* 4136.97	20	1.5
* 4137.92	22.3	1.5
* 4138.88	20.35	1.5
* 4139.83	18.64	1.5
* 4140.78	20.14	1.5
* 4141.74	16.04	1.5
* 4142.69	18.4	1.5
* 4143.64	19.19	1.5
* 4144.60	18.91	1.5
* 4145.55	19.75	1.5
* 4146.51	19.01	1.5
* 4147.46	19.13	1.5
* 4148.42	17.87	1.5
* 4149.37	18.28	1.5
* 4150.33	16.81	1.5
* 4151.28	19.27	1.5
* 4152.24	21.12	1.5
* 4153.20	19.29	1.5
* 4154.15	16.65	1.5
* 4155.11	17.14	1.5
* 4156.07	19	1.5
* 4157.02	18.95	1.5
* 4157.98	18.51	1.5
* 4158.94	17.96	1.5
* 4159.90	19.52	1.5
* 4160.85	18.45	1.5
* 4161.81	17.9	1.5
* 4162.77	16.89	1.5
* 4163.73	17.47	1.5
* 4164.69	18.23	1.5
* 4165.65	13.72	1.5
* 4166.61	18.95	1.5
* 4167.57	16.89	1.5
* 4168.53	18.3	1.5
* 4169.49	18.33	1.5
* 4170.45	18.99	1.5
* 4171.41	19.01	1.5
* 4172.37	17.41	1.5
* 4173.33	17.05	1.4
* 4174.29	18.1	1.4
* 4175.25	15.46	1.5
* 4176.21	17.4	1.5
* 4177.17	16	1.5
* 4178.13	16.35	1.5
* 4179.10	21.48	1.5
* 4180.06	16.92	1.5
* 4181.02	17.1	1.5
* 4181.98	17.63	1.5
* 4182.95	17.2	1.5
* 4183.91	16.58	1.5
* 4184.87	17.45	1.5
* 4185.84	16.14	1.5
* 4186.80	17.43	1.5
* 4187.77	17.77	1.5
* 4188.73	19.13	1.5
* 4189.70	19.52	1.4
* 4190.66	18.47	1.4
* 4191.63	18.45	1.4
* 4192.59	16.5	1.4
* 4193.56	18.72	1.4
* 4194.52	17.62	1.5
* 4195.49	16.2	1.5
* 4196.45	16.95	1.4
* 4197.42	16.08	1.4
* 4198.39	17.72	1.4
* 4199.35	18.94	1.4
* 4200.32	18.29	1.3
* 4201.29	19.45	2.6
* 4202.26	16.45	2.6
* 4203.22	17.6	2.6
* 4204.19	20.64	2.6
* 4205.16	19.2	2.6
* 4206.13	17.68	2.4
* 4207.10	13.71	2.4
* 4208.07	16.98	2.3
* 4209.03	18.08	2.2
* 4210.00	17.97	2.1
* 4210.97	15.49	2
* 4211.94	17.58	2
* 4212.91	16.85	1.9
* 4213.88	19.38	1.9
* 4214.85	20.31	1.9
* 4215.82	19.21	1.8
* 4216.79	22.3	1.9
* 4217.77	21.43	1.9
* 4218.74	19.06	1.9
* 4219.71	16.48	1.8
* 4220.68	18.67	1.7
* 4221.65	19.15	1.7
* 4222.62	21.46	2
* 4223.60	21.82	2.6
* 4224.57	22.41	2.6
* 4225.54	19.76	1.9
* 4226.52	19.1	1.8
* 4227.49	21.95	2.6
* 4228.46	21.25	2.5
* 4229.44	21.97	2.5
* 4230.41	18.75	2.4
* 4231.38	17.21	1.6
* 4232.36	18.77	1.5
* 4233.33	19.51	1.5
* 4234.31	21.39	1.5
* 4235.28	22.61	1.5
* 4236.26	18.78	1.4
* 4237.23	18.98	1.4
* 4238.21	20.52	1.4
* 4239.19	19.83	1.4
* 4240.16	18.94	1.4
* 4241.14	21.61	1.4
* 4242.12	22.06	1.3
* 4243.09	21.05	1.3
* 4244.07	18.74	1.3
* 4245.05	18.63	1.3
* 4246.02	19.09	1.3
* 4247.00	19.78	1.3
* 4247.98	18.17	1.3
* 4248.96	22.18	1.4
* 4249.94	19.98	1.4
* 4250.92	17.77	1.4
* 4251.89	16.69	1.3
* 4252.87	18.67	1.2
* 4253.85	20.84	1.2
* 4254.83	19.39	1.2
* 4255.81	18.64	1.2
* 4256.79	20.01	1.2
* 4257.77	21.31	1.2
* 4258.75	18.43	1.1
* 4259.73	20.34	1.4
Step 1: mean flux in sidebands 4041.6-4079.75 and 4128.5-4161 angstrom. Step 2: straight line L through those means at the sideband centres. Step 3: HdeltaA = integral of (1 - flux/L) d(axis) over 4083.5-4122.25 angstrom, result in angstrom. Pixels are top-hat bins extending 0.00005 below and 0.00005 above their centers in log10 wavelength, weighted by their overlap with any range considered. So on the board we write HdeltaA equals -2.0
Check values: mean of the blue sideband 20.3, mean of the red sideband 19.2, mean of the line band 20.8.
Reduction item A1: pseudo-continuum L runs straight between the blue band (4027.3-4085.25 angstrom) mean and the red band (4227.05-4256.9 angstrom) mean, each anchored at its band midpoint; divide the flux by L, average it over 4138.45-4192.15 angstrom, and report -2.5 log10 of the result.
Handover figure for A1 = 0.11 mag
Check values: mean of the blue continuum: 20.2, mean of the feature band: 18.1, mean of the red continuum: 19.8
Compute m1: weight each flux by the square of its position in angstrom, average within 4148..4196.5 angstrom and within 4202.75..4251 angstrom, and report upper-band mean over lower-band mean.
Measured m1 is 1.12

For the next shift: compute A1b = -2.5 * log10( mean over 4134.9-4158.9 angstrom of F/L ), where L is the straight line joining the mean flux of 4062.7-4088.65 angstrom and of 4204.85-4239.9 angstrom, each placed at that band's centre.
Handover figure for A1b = 0.06 mag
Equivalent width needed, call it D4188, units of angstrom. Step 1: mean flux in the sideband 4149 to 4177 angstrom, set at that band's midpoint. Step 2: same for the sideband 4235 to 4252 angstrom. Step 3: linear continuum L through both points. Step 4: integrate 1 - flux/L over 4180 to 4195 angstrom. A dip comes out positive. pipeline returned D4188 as 0.7 angstrom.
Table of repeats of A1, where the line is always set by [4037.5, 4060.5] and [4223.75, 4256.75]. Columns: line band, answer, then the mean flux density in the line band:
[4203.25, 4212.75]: 0.14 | 17.5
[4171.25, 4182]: 0.14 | 17.5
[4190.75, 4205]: 0.11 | 17.9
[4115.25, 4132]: -0.06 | 21.1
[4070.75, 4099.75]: -0.05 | 20.8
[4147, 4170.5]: 0.10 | 18.1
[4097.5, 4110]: -0.01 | 20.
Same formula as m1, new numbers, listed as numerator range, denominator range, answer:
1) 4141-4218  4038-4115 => 0.93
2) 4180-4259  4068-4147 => 0.97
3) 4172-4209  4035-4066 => 0.95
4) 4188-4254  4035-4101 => 1.01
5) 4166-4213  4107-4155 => 0.90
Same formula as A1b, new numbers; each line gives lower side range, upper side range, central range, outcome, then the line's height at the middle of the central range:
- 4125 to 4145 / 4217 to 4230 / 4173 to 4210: 0.15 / 20.2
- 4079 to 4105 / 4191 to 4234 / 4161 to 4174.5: 0.10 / 19.4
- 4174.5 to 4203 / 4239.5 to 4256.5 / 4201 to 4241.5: -0.04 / 18.7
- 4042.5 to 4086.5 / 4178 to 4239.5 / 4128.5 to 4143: -0.02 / 19.6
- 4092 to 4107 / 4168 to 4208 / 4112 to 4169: -0.04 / 18.8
